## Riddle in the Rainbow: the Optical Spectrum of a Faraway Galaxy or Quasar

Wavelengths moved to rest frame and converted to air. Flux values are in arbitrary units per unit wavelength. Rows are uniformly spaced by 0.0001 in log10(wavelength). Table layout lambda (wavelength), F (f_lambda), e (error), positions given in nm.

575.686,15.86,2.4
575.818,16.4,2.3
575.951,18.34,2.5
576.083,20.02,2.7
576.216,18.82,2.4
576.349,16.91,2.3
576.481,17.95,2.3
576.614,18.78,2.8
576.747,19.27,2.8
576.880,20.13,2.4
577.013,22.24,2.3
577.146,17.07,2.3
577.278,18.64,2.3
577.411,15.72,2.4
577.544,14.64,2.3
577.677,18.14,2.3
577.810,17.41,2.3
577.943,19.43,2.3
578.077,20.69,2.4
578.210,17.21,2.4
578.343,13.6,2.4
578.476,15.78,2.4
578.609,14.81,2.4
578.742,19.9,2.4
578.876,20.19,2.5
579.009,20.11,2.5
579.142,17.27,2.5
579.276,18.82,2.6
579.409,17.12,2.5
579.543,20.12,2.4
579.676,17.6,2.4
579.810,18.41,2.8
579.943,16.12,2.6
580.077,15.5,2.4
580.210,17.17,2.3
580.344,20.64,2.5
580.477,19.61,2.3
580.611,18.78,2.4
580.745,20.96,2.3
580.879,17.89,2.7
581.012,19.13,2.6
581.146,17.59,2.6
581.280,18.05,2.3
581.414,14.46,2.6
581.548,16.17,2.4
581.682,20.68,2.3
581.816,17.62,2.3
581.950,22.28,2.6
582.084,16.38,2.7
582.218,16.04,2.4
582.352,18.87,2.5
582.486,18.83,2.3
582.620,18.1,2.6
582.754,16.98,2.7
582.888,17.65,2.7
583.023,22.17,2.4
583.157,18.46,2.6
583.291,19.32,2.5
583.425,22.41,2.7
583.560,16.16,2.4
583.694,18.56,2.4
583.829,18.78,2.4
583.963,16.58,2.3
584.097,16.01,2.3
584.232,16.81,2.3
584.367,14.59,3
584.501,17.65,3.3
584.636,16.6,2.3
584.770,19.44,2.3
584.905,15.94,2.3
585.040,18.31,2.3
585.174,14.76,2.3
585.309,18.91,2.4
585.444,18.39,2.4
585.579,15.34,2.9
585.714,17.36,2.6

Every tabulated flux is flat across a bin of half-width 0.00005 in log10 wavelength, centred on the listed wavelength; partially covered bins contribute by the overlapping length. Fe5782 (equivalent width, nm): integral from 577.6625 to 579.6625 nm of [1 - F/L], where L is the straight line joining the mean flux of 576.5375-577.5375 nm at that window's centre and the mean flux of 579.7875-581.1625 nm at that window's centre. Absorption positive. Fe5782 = 0.05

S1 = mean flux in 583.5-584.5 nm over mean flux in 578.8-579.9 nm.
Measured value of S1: 0.9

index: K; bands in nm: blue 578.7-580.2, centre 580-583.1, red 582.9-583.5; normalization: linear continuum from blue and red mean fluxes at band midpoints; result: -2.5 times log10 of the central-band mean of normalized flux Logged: 0.06 mag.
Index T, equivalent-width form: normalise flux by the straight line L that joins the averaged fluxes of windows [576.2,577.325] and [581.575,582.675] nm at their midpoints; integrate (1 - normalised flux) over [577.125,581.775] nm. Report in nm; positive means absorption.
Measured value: 0.20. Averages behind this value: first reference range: 18.9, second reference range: 18.5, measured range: 17.9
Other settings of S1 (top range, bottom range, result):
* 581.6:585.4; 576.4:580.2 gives 1.00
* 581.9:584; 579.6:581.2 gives 1.02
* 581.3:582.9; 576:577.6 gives 0.97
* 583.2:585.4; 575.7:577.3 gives 0.94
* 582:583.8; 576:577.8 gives 1.01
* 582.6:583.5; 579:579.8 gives 1.05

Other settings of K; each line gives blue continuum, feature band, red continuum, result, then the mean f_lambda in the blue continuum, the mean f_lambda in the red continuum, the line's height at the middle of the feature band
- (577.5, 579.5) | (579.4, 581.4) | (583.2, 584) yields -0.01 mag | 17.7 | 18.7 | 18.1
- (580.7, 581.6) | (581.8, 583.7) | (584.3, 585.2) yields -0.08 mag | 17.7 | 16.9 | 17.3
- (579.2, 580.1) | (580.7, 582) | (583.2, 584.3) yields -0.03 mag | 17.8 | 18.1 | 17.9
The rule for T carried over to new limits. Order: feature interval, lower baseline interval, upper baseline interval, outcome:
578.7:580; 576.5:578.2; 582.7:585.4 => -0.02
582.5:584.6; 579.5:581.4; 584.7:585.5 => -0.02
